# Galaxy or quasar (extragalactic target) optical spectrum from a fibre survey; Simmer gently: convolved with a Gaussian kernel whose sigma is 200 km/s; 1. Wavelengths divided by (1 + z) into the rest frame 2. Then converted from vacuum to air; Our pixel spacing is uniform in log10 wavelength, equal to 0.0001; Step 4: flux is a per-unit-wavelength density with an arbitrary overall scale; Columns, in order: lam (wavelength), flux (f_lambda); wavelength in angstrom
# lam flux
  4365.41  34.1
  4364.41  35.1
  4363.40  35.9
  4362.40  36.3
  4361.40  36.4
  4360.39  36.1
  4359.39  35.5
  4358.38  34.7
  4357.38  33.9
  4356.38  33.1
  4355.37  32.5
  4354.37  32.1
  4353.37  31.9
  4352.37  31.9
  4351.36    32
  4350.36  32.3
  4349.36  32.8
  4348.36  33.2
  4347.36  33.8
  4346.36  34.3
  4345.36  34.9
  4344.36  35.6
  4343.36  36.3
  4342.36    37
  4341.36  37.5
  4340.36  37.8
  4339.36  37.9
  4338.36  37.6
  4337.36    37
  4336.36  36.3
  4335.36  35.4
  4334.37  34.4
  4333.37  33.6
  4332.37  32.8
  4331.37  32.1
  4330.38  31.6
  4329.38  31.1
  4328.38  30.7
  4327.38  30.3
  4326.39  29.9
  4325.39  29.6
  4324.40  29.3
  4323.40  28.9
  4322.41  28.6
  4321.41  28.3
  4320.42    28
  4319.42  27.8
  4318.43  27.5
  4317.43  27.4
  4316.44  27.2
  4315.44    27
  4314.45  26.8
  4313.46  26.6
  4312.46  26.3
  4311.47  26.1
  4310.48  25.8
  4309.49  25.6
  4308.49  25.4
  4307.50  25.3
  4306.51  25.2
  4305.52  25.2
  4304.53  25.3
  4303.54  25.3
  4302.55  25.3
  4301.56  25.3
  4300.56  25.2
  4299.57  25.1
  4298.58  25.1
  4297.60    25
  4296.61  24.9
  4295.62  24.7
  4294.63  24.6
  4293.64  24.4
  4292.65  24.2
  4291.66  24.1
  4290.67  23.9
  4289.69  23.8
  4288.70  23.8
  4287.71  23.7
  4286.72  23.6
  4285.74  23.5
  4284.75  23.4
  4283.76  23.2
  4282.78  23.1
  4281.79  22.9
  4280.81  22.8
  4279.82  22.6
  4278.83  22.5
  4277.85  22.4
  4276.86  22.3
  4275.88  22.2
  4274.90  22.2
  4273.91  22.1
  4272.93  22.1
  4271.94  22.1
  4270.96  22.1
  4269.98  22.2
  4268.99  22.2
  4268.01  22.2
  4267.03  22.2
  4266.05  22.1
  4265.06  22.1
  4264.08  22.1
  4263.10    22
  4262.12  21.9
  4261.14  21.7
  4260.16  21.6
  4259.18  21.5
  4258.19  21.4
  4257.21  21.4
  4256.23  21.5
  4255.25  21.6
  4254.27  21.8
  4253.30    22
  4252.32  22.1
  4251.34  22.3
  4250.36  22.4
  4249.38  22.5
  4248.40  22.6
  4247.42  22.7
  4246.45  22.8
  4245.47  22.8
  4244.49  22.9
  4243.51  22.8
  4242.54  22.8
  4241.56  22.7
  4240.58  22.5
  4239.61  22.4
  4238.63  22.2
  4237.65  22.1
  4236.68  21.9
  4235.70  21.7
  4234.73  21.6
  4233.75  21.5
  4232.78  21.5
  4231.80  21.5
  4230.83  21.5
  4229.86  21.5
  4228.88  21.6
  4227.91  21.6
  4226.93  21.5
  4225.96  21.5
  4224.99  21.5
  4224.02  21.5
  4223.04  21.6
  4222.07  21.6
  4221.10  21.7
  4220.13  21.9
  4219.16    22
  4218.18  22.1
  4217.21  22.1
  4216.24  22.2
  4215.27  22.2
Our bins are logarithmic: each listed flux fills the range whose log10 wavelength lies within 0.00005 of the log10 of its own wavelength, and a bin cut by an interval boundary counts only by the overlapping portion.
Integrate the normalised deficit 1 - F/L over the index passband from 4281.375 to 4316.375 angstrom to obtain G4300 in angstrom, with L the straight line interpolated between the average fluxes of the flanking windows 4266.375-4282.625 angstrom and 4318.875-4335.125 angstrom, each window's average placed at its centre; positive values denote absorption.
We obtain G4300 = 1.7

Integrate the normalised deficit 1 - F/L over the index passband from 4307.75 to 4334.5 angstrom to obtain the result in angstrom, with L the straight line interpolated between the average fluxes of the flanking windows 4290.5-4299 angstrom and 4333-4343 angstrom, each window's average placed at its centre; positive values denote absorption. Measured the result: 2.6 angstrom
